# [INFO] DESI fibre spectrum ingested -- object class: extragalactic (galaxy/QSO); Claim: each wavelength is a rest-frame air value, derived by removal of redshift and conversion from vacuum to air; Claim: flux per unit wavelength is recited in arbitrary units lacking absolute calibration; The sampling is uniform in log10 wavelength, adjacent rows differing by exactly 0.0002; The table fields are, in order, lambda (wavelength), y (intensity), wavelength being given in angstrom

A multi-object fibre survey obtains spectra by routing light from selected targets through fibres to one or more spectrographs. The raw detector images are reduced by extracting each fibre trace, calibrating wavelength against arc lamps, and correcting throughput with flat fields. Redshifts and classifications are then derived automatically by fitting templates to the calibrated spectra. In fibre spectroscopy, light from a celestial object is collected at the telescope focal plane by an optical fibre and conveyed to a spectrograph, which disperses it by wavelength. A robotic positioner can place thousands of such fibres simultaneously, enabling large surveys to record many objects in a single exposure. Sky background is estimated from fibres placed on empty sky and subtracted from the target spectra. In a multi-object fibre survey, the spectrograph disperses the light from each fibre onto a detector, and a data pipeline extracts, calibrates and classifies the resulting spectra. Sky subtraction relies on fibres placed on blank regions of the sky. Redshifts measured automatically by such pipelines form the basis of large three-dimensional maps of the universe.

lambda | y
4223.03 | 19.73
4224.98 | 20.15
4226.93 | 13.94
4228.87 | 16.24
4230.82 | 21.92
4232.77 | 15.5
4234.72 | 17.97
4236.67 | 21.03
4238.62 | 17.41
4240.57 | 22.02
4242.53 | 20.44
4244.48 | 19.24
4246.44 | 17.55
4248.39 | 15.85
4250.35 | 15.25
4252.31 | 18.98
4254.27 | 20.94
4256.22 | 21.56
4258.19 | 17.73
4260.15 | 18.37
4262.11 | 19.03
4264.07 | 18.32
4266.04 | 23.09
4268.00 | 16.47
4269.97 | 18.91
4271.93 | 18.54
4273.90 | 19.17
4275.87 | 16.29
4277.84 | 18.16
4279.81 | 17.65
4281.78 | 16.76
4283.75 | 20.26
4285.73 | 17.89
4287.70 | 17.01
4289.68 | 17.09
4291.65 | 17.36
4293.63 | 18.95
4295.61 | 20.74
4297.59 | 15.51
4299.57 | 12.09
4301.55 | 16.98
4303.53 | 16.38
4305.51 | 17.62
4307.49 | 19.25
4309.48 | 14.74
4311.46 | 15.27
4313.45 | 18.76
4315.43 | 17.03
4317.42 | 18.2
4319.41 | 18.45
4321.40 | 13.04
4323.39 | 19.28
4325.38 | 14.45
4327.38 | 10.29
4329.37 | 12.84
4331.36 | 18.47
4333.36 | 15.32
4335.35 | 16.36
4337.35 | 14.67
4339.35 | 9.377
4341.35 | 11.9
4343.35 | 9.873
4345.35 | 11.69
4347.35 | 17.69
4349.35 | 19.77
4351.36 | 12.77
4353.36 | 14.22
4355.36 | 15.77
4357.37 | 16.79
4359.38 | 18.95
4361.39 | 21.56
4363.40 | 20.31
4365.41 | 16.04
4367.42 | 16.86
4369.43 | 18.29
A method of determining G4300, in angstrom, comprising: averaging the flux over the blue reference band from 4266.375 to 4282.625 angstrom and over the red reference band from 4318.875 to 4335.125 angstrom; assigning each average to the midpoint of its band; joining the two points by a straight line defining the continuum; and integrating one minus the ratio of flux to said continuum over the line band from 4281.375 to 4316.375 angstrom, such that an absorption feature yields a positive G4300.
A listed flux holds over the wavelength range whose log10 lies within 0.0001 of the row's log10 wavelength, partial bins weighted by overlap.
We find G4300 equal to -1.08 angstrom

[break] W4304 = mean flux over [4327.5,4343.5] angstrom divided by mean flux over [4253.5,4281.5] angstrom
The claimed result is 0.7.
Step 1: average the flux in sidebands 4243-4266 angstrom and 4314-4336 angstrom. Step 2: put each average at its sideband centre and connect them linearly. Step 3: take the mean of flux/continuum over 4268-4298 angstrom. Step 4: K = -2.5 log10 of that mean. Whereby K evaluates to -0.03 mag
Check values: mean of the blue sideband 18.7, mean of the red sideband 15.8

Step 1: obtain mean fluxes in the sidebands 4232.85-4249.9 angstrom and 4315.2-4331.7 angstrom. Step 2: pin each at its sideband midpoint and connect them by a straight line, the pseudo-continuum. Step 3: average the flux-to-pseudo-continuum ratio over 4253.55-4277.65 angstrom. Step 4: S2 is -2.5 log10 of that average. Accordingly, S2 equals -0.07 mag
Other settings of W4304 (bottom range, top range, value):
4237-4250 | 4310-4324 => 0.91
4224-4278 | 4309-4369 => 0.85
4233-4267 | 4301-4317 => 0.90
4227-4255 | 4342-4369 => 0.89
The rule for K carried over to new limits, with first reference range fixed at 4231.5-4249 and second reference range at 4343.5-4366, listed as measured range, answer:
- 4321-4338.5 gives 0.14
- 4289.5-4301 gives 0.05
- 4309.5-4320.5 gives 0.00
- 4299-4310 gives 0.07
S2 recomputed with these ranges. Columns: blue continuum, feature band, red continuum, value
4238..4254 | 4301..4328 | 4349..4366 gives 0.080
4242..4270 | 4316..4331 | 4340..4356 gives -0.005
